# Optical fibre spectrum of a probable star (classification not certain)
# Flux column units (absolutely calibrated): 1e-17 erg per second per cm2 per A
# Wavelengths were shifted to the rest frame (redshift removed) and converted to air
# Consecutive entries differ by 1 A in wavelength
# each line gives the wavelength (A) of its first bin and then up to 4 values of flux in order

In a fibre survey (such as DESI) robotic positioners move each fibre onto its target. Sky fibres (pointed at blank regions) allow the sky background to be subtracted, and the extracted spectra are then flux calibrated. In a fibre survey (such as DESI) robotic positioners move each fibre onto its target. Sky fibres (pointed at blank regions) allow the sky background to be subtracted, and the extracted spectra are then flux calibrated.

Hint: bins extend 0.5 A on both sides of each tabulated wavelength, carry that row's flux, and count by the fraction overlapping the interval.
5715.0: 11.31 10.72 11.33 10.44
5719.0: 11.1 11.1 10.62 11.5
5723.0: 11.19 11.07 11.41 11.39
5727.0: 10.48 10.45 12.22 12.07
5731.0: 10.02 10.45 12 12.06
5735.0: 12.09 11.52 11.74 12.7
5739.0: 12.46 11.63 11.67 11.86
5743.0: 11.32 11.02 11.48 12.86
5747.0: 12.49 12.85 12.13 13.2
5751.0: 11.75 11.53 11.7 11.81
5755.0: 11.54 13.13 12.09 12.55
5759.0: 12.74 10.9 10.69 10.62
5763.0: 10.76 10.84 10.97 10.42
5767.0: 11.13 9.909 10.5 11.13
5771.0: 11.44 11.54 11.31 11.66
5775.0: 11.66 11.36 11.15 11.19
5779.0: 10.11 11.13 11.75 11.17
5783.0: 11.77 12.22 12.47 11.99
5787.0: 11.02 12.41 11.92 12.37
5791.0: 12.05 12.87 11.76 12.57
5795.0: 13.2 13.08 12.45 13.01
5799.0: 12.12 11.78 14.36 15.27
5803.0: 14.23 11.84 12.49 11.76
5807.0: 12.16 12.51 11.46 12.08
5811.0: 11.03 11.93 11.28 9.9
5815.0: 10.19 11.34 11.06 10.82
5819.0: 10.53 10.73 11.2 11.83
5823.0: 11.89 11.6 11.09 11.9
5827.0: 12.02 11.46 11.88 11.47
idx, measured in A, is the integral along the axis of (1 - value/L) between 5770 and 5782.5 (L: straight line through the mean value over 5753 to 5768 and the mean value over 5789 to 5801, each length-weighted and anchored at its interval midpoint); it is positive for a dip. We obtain 0.66 A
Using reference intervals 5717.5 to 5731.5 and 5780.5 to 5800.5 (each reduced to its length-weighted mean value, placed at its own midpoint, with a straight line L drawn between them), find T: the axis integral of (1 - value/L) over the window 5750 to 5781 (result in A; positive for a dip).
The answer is 1.1 A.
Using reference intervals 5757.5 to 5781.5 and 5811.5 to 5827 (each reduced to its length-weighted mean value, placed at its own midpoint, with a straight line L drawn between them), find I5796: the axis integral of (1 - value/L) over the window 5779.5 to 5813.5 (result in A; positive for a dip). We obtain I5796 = -3.4 A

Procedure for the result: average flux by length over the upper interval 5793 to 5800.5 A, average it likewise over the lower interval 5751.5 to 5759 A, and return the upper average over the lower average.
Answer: 1.0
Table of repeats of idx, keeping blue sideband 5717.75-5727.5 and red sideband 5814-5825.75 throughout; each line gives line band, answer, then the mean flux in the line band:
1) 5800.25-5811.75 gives -1.6 A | 12.6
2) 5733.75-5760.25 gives -2.4 A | 12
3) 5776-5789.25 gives -0.6 A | 11.5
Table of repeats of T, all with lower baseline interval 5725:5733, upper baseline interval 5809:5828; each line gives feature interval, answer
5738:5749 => -0.9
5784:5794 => -0.8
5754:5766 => -0.4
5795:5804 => -1.6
